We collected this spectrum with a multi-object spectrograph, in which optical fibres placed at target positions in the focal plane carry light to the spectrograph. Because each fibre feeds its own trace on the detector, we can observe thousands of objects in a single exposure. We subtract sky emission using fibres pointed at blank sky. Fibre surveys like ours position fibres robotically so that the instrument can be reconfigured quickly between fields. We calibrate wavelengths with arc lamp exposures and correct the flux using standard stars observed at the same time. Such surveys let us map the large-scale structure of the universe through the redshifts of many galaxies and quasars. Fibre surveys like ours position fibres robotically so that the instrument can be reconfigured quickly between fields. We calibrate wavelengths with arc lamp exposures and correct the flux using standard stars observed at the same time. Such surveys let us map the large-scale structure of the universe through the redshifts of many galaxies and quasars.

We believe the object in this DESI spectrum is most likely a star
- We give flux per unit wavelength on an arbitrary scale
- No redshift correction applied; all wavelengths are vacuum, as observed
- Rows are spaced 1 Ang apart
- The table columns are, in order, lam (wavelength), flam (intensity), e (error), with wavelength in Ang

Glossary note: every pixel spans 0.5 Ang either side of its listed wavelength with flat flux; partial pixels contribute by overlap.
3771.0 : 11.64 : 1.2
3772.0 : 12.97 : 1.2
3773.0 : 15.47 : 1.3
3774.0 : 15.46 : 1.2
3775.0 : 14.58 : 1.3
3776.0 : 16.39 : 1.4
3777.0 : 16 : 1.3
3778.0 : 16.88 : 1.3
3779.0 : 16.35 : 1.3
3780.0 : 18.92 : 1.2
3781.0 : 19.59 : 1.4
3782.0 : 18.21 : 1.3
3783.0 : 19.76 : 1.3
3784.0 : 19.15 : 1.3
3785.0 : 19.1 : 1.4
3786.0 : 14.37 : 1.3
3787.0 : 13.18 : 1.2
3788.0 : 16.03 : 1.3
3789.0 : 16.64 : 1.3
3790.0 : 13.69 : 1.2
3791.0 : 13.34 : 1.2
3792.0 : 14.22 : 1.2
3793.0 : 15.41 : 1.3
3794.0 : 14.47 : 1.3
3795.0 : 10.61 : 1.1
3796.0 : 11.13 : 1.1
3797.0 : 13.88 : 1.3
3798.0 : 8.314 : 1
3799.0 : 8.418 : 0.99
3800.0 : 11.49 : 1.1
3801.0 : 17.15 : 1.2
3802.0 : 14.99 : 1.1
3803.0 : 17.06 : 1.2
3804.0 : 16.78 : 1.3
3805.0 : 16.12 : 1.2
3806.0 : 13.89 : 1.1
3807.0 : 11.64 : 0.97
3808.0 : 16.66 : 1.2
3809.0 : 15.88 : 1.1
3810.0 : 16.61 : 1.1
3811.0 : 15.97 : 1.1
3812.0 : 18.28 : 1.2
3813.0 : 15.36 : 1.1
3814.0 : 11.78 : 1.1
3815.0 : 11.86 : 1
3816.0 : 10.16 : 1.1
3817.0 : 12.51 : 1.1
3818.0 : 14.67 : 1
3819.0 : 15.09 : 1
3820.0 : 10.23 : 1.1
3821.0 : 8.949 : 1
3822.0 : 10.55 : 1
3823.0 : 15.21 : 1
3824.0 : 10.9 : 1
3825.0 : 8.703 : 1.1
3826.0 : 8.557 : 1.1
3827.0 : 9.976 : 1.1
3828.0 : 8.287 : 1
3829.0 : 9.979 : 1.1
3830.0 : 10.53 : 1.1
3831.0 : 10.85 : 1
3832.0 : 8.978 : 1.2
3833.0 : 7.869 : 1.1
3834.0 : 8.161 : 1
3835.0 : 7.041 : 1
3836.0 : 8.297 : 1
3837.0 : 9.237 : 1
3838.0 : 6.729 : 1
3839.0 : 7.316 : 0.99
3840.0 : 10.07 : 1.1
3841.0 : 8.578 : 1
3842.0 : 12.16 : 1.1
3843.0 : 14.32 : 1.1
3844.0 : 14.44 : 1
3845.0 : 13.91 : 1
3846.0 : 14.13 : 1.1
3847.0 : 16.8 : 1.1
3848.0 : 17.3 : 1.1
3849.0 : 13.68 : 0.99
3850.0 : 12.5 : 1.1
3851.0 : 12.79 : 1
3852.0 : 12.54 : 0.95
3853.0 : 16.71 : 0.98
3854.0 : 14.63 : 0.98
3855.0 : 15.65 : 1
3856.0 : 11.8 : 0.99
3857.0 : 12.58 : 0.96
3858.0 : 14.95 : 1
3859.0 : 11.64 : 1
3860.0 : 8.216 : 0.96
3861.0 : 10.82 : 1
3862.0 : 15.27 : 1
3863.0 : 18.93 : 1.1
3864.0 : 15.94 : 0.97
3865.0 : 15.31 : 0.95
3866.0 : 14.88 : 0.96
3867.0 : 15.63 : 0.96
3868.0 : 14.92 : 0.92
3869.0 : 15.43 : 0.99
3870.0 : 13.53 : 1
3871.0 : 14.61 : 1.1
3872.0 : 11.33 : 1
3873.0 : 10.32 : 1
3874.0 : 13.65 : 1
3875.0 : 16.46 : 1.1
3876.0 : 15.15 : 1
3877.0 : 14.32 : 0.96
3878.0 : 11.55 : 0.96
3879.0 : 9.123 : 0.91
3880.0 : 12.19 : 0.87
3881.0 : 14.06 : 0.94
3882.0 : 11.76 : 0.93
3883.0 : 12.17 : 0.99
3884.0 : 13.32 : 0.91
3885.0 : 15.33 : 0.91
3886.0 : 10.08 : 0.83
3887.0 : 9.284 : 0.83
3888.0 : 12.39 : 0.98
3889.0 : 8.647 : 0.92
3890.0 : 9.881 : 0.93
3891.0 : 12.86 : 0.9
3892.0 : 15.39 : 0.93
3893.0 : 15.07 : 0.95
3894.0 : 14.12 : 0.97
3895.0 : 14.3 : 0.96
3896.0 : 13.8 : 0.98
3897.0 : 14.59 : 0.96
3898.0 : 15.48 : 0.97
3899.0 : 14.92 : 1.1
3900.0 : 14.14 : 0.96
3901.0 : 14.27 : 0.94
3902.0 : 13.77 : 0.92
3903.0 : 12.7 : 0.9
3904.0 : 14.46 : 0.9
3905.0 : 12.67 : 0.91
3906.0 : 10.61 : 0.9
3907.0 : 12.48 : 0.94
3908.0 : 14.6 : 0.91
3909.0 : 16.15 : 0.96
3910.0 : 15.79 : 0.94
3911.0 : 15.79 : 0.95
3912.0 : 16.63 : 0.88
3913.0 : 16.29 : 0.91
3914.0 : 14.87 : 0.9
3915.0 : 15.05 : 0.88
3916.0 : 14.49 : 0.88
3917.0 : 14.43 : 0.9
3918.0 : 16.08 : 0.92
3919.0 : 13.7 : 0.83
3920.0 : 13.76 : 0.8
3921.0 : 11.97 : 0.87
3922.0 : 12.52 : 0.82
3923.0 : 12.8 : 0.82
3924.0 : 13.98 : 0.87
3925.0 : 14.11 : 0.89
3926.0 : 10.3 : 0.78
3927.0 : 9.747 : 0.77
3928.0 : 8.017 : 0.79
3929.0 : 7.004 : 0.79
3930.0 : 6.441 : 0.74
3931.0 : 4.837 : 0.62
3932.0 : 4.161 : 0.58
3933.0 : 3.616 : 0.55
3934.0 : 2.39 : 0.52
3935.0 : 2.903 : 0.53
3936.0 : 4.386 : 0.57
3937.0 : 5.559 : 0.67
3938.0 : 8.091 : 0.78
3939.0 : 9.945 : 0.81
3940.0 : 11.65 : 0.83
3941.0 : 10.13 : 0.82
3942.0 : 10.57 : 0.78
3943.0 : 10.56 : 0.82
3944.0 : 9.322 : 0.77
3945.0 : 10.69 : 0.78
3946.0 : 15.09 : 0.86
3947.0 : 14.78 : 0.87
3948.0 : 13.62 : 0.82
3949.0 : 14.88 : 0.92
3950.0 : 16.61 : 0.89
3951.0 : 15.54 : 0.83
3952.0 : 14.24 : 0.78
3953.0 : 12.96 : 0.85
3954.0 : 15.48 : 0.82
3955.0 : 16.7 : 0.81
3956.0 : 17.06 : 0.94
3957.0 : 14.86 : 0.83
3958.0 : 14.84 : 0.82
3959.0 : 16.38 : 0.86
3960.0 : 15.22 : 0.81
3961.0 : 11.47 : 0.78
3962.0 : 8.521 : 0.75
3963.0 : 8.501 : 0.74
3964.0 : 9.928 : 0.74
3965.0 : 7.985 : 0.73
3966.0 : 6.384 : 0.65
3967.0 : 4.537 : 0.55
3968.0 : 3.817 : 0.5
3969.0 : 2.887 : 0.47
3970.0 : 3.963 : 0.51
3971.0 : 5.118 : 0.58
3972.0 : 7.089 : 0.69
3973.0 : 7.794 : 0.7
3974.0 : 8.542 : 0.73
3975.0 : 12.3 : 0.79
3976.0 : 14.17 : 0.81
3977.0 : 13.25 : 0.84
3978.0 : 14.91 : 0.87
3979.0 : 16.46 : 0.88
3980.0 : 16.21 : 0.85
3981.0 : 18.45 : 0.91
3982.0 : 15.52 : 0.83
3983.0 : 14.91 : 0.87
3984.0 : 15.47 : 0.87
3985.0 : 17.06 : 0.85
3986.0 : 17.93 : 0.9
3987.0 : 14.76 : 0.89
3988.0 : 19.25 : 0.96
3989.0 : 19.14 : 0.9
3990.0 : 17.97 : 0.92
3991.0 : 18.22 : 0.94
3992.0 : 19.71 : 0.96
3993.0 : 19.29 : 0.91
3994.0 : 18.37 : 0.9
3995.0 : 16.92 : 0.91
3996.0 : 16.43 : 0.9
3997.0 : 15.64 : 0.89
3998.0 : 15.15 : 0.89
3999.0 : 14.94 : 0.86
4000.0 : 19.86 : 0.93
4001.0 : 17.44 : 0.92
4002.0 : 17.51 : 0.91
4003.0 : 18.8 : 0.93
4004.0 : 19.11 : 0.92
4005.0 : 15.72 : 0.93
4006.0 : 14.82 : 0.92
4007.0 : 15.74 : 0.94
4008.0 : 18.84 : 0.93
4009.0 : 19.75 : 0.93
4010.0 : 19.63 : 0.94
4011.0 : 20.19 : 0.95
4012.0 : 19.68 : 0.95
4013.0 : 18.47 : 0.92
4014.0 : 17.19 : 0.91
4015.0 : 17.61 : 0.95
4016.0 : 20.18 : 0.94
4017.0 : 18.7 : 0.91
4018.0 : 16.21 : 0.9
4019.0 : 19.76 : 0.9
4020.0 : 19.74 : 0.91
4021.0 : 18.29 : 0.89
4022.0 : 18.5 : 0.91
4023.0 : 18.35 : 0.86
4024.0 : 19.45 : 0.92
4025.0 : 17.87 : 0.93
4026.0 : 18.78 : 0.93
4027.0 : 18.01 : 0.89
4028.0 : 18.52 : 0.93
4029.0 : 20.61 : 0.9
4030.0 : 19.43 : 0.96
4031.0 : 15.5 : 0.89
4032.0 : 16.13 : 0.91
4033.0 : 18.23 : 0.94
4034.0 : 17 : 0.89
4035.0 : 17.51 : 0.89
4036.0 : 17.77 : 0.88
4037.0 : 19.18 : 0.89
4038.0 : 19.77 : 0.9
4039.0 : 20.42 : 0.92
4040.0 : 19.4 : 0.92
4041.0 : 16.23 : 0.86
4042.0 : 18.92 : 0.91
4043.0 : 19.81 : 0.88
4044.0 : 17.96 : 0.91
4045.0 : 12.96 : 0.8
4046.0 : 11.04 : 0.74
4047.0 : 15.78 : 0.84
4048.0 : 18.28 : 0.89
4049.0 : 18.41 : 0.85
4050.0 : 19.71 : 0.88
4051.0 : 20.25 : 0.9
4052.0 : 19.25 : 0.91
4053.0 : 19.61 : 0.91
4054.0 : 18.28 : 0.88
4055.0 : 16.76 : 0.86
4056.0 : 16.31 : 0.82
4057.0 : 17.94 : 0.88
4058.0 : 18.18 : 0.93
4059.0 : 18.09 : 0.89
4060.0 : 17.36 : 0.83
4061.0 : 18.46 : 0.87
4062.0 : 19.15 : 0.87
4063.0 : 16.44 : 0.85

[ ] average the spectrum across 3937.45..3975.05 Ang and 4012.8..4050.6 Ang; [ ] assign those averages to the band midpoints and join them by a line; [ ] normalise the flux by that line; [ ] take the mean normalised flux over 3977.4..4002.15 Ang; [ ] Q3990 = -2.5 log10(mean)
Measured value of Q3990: -0.21 mag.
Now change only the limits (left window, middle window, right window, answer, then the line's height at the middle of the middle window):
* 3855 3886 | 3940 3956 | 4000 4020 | 0.198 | 16.1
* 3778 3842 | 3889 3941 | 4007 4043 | 0.296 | 15.7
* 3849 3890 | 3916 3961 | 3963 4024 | 0.251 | 14.4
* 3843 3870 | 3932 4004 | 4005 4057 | 0.296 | 16.7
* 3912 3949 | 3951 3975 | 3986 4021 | 0.299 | 13.9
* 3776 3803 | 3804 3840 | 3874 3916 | 0.259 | 14.6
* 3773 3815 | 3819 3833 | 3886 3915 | 0.398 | 14.7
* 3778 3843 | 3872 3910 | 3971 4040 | 0.120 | 14.7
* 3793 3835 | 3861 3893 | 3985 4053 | 0.059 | 14.1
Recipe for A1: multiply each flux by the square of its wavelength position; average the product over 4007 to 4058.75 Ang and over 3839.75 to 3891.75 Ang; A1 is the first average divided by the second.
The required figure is 1.5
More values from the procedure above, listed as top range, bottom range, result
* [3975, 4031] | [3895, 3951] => 1.54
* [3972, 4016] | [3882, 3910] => 1.32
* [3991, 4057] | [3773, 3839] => 1.51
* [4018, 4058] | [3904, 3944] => 1.74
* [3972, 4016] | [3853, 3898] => 1.32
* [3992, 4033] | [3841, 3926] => 1.41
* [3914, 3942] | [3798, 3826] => 0.78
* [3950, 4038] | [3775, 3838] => 1.29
